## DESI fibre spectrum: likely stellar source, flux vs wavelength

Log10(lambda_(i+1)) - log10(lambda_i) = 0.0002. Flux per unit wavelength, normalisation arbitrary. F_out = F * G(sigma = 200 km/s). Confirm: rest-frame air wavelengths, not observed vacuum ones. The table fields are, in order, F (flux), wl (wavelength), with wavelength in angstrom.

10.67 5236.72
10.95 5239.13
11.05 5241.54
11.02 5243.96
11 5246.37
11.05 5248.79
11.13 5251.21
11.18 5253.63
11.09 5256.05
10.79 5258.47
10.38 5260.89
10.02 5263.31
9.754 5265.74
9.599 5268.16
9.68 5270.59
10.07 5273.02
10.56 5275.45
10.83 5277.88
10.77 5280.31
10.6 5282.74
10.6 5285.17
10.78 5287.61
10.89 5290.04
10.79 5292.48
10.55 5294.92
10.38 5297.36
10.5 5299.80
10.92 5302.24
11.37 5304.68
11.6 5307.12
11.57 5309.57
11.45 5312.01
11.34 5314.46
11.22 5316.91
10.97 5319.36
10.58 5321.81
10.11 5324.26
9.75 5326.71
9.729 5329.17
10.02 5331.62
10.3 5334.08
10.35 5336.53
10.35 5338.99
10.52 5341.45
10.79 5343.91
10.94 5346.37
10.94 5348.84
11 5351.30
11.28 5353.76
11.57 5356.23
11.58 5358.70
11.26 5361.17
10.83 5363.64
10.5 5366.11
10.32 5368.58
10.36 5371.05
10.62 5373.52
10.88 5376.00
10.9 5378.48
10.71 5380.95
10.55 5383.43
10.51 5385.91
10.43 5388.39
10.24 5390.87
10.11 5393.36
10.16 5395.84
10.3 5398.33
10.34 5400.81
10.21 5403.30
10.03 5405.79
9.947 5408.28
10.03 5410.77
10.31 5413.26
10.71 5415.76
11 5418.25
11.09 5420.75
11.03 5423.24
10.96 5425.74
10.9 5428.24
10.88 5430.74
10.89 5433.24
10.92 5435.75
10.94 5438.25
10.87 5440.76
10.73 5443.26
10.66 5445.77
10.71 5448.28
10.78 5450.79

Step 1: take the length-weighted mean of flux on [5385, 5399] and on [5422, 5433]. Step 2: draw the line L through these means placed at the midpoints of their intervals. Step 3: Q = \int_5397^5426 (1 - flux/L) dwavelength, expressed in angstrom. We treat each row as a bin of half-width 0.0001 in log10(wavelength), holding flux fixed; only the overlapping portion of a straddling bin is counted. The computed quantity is 0.4 angstrom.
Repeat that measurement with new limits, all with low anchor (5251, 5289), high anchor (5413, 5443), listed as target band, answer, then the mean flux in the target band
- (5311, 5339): 0.3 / 10.5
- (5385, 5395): 0.4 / 10.3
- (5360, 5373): 0.1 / 10.7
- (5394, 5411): 1.1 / 10.2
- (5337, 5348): 0.0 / 10.6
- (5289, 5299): -0.1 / 10.6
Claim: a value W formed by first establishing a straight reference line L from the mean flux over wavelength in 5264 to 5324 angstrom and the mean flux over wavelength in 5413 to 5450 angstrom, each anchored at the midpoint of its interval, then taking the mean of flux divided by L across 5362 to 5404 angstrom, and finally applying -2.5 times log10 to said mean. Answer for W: 0.033 mag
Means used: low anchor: 10.7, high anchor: 10.9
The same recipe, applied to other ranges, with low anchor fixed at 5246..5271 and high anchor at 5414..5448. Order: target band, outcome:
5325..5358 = 0.01 mag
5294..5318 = -0.05 mag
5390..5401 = 0.06 mag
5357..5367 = -0.03 mag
